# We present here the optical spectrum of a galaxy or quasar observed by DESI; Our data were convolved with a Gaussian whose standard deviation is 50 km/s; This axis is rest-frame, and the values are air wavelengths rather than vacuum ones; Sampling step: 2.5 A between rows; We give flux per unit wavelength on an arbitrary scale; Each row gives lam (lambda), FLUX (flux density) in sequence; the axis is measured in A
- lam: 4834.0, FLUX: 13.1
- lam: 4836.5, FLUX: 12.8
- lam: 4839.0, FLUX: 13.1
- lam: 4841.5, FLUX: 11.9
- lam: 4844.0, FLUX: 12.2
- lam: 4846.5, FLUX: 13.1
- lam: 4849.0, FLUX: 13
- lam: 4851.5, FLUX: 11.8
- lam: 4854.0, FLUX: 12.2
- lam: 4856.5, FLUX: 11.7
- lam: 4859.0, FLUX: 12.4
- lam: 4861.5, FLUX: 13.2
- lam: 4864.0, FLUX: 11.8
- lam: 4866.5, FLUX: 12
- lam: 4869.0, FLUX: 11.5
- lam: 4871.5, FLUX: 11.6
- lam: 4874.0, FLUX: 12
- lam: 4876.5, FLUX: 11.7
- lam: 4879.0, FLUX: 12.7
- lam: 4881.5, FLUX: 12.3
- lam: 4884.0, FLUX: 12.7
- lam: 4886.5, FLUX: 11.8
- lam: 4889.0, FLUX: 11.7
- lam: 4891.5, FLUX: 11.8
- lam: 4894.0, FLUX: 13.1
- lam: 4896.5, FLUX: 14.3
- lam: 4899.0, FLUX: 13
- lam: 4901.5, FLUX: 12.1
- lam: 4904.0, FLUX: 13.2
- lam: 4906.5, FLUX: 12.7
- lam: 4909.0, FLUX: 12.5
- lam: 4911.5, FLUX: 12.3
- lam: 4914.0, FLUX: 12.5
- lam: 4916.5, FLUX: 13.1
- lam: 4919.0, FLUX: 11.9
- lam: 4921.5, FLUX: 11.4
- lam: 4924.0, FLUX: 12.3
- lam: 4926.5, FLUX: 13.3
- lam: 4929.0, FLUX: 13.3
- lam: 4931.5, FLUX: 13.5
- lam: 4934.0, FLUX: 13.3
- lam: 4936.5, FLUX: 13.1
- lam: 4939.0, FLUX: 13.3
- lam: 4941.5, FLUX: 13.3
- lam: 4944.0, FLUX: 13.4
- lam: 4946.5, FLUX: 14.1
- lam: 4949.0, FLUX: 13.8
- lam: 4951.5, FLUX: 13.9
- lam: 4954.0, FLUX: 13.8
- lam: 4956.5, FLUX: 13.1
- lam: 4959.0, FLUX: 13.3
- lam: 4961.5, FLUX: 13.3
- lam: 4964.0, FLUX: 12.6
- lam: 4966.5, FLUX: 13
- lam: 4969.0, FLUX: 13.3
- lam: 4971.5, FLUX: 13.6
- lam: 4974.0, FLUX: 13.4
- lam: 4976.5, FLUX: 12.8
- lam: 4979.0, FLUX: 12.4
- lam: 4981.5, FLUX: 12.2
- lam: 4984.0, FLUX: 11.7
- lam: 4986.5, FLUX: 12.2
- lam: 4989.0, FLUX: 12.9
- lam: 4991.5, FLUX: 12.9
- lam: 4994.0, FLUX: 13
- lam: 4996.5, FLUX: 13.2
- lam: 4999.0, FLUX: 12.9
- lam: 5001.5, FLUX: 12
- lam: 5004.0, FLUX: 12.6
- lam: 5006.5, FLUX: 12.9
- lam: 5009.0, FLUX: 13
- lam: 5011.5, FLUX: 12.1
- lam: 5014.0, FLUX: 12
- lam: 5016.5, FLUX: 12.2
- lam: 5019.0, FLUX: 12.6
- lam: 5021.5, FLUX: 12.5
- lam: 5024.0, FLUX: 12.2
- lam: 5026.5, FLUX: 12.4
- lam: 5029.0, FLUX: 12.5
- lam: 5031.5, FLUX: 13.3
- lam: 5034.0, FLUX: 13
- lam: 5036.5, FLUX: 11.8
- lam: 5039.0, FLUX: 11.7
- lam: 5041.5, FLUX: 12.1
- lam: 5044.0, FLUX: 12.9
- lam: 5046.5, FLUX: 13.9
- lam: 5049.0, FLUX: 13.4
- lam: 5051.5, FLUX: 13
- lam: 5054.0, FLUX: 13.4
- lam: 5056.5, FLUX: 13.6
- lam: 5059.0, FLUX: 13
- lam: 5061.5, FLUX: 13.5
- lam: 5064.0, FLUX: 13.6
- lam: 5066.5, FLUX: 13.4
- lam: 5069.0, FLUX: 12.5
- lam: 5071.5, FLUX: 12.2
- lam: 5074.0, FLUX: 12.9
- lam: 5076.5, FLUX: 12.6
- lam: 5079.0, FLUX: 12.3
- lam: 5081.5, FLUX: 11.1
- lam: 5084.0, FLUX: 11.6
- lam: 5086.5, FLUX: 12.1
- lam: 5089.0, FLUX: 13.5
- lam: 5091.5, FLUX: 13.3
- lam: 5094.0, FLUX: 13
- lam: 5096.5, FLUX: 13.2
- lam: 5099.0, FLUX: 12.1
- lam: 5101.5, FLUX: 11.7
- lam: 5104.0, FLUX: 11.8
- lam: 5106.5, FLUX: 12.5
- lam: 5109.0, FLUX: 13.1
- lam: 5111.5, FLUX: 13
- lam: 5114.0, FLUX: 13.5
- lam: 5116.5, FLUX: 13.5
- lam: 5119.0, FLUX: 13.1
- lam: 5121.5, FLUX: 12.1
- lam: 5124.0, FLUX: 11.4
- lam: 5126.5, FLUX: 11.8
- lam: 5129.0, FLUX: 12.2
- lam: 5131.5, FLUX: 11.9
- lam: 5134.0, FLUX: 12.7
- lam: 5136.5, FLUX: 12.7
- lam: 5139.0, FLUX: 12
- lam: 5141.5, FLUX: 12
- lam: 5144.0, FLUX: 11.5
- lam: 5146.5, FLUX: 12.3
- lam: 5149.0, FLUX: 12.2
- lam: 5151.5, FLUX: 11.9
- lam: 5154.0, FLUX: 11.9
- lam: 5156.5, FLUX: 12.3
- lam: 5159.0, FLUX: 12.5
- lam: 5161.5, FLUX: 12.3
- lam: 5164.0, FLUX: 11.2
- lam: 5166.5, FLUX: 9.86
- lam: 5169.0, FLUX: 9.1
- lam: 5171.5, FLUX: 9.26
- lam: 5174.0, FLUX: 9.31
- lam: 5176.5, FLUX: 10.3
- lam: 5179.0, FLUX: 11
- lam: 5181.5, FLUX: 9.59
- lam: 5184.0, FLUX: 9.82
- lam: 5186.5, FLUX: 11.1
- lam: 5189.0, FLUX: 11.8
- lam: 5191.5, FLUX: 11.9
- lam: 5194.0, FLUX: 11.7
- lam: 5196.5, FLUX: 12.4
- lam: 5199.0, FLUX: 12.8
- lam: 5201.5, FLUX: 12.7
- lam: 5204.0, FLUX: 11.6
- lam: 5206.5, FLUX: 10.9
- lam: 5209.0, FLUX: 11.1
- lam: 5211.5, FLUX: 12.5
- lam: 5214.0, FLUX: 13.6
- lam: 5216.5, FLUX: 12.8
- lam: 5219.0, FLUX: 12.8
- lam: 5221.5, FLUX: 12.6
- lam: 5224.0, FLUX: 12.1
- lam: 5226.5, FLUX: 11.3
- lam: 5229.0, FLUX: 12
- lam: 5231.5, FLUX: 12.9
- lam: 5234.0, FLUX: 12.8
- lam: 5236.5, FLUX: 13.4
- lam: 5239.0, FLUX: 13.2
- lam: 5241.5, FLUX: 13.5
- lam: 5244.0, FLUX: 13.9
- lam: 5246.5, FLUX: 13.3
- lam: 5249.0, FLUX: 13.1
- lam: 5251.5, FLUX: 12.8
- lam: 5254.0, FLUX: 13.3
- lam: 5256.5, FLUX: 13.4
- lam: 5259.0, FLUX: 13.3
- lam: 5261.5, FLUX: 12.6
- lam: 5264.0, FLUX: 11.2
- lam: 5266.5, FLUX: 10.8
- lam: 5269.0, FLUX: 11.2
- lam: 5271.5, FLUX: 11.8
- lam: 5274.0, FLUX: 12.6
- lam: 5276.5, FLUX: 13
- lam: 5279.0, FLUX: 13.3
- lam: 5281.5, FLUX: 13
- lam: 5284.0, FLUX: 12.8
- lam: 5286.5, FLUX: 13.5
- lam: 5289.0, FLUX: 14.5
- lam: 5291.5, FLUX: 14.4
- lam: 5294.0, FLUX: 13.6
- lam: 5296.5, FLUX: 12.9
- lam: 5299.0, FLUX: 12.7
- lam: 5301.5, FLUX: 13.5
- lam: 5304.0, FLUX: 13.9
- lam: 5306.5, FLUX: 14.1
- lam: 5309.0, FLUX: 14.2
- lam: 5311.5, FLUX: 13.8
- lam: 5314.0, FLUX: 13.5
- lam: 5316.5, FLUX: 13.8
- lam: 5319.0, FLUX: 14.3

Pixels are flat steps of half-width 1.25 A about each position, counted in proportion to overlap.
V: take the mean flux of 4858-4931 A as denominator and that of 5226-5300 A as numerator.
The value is 1.0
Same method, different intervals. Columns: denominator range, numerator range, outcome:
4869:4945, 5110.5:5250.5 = 0.95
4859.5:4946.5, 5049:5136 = 1.01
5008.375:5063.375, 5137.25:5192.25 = 0.88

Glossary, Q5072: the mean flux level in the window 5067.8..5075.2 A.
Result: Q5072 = 12.5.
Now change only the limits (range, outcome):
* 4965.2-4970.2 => 13.1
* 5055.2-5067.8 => 13.4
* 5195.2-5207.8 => 12.1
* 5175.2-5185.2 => 10.2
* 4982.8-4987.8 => 12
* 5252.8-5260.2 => 13.3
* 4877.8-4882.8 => 12.5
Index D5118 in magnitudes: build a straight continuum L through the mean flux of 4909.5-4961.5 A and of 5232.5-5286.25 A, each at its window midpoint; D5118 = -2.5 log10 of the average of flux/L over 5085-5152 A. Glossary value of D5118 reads 0.04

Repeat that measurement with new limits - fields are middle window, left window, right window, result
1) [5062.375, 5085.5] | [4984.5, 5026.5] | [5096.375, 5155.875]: 0.00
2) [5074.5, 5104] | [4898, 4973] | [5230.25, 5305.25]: 0.05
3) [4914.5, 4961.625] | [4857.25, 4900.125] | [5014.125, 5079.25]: -0.06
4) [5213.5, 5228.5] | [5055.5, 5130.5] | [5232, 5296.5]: 0.04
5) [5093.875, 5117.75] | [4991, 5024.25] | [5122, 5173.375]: -0.07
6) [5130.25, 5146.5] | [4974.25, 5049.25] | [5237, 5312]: 0.06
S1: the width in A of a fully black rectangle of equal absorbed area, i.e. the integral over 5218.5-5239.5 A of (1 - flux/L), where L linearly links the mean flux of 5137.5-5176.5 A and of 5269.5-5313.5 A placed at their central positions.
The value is -0.24 A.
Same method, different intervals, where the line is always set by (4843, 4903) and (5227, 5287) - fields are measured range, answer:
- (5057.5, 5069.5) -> -0.7 A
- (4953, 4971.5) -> -1.2 A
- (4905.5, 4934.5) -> -0.7 A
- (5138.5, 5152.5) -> 0.7 A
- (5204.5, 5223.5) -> 0.6 A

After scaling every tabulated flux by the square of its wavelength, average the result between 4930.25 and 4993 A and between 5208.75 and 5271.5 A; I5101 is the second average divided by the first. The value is 1.07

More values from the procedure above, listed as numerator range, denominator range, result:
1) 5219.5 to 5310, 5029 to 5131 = 1.10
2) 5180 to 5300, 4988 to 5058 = 1.07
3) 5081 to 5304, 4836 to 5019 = 1.07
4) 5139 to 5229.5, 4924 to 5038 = 0.97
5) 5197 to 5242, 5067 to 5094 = 1.06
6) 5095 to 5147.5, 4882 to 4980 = 1.03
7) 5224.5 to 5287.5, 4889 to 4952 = 1.12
